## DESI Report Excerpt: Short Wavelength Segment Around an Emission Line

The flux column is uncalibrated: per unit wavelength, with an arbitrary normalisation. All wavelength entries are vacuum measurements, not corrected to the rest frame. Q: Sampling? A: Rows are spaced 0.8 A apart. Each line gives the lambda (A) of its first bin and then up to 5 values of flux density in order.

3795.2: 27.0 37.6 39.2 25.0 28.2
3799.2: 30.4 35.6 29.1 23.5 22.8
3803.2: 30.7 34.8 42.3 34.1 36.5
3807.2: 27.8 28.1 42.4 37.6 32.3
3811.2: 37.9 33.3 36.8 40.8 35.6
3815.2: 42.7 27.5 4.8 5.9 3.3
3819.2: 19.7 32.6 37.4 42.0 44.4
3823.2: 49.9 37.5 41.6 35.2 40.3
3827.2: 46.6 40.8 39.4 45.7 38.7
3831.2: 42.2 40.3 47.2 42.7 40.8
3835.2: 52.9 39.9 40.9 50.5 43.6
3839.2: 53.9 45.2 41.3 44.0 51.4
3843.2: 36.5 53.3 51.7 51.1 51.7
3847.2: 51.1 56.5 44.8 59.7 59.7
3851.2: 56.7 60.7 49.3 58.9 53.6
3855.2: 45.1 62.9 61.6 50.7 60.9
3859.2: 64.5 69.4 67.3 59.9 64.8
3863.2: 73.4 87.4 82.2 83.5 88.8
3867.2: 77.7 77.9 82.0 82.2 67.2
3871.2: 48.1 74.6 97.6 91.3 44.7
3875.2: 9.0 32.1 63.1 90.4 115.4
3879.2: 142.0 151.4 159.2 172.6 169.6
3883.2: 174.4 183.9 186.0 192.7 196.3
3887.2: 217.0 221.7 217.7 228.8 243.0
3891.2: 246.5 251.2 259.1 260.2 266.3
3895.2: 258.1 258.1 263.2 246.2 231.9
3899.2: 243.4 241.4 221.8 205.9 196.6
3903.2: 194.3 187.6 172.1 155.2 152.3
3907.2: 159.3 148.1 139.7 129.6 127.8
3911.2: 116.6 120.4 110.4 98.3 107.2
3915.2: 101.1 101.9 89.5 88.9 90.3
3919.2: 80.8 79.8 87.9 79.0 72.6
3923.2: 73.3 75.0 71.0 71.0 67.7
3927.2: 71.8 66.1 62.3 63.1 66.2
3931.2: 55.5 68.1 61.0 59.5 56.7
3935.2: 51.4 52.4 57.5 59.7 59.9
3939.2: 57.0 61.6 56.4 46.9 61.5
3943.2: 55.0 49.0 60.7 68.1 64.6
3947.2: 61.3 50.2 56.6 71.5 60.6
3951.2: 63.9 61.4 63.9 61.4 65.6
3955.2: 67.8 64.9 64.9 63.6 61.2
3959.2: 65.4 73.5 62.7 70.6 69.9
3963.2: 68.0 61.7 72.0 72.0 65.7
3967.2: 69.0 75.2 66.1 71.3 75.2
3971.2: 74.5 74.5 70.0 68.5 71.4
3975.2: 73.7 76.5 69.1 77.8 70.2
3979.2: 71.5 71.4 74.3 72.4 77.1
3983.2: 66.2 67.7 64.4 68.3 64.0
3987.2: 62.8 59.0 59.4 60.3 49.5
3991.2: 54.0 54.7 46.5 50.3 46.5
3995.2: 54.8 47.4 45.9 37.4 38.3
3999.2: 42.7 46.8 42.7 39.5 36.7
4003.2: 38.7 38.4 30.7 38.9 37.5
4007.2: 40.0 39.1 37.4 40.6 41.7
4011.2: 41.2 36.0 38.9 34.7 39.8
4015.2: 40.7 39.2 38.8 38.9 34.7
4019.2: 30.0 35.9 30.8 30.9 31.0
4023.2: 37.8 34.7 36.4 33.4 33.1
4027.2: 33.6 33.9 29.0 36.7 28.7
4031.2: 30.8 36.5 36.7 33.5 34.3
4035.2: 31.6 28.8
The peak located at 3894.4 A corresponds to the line Lyman alpha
